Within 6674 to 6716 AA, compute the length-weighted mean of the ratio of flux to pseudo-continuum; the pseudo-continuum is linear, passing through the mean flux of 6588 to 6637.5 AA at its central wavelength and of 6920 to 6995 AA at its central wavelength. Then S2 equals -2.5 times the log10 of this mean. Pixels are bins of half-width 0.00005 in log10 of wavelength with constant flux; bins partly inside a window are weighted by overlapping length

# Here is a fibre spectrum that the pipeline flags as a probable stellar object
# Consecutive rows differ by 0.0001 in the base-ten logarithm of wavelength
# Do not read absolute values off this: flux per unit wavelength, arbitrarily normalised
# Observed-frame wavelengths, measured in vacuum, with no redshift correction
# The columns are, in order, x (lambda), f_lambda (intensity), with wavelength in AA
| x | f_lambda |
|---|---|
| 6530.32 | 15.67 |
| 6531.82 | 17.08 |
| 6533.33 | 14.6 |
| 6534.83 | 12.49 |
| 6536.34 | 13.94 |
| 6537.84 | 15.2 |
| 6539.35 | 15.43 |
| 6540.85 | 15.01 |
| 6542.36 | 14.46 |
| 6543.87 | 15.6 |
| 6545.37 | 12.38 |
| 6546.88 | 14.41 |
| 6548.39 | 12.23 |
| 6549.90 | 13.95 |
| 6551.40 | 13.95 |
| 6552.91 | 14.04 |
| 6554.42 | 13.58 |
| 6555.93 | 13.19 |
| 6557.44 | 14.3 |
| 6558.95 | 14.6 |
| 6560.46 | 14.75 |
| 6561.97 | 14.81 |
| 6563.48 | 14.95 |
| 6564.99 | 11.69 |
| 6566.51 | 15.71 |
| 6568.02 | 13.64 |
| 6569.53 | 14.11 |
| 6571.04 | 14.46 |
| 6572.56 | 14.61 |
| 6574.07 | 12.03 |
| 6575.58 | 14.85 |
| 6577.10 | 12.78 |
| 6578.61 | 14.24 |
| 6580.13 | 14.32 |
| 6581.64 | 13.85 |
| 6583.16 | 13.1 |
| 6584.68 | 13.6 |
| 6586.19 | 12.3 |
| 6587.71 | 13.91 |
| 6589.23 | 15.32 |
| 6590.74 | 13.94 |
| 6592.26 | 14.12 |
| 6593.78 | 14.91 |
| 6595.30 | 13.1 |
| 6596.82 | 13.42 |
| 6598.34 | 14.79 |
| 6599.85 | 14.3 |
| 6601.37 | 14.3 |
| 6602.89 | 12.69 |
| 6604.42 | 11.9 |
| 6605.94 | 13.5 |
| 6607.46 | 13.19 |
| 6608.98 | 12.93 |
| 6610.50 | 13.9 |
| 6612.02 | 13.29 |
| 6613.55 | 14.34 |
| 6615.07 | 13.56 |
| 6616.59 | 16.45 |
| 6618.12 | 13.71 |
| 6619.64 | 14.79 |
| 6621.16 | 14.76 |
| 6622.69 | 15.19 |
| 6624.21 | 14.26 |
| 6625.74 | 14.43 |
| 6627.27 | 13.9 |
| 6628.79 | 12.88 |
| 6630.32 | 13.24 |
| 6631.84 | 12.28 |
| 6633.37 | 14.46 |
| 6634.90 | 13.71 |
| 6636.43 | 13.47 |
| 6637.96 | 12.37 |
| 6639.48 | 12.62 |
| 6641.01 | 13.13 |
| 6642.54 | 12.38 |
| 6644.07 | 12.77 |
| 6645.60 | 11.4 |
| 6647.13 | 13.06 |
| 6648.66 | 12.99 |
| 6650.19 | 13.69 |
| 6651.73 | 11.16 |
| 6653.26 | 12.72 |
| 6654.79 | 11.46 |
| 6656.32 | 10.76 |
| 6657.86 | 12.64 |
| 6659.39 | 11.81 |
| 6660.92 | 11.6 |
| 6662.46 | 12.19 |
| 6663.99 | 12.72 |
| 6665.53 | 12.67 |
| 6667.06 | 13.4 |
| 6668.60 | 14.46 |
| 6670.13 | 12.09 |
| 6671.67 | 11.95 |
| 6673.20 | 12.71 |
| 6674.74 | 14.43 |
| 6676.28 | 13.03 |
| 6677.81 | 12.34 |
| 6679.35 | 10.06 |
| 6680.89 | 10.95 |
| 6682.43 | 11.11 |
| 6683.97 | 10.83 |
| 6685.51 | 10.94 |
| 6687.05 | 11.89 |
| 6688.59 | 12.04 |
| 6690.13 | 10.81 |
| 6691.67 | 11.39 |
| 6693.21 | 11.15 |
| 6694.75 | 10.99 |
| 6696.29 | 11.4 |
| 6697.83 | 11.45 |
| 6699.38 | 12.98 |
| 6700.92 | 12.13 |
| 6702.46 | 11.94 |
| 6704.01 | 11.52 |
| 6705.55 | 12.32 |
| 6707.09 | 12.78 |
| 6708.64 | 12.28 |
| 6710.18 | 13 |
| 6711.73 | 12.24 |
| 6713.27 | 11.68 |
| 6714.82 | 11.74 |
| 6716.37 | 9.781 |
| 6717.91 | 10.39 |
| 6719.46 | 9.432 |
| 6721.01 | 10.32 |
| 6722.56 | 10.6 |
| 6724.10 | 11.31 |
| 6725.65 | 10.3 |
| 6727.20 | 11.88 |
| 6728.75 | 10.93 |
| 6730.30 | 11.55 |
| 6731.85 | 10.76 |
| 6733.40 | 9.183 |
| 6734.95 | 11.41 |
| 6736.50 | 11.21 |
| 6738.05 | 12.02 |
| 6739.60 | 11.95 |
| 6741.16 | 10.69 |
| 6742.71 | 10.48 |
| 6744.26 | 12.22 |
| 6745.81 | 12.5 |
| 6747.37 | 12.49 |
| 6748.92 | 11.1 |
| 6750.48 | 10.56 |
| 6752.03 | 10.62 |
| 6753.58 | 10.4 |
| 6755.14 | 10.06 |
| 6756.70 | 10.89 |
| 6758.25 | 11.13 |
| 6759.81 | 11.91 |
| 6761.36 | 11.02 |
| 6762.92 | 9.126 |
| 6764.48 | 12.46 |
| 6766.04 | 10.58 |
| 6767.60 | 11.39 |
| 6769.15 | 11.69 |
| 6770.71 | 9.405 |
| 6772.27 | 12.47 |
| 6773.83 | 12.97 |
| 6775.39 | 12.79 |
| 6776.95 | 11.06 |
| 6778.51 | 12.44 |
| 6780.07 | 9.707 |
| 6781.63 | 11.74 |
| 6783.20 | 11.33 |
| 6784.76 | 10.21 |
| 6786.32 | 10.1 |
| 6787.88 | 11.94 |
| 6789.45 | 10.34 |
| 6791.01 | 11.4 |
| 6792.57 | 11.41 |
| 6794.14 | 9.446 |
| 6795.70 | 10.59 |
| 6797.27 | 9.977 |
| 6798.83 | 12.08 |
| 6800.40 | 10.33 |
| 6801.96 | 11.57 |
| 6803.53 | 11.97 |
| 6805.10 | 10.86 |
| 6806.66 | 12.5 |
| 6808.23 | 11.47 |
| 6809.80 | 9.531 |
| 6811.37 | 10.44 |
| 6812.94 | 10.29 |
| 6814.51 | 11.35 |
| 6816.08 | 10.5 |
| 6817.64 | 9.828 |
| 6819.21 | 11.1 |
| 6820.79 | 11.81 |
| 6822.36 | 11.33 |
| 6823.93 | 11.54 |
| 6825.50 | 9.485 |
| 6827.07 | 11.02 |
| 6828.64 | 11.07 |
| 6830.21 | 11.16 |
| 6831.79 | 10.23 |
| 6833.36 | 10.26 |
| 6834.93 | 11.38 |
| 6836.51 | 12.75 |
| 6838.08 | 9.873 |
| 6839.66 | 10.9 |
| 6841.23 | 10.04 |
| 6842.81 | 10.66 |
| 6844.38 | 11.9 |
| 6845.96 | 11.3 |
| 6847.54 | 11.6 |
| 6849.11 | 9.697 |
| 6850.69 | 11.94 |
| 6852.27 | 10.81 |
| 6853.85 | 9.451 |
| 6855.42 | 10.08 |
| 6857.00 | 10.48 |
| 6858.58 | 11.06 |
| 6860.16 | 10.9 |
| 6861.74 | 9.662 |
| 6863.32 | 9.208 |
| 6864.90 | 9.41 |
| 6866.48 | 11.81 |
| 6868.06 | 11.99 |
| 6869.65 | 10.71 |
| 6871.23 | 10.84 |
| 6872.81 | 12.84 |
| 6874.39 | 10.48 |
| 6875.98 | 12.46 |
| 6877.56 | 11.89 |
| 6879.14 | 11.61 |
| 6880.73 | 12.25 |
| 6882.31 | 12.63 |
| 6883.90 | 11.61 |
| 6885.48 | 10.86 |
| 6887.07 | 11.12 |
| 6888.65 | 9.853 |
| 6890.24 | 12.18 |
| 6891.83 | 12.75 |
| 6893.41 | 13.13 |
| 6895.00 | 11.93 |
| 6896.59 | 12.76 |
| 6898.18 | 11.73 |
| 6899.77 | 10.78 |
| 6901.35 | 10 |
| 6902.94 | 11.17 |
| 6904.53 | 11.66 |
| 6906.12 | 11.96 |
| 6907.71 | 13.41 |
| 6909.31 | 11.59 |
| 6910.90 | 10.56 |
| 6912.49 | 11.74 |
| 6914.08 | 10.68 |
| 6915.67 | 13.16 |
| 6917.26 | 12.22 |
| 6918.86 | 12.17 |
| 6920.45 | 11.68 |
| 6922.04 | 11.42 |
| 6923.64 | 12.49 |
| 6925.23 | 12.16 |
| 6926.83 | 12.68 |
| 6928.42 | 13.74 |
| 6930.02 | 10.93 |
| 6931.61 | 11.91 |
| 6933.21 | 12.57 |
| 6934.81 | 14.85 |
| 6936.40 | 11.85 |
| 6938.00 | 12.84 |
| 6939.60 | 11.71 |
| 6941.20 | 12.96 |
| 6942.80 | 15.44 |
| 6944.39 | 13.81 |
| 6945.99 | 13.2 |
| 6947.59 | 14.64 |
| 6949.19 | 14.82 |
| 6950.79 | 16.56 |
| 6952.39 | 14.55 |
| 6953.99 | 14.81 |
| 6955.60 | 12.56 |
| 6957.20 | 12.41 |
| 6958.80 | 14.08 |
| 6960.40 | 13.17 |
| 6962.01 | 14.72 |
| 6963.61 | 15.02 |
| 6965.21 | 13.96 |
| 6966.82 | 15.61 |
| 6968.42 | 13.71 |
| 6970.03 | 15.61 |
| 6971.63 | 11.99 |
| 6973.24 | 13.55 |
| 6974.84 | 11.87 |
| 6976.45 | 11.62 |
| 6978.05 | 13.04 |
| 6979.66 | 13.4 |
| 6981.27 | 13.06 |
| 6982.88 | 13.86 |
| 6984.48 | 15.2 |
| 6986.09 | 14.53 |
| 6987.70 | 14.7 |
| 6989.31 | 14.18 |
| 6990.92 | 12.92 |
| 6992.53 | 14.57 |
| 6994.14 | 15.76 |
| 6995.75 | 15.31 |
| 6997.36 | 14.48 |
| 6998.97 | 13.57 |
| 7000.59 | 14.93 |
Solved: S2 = 0.17 mag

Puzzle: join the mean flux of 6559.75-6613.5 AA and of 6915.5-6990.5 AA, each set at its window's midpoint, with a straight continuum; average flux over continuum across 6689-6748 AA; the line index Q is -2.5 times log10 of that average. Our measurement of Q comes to 0.20 mag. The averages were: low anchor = 13.8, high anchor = 13.4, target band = 11.4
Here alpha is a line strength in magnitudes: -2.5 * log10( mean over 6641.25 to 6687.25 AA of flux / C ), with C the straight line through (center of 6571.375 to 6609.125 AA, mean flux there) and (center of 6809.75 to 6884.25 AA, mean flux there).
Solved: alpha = 0.06 mag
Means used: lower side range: 13.7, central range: 12.2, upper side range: 11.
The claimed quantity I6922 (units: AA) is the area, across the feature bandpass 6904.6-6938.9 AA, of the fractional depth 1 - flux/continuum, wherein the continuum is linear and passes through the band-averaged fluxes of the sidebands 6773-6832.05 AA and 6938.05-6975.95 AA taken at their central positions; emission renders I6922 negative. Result 2.7 AA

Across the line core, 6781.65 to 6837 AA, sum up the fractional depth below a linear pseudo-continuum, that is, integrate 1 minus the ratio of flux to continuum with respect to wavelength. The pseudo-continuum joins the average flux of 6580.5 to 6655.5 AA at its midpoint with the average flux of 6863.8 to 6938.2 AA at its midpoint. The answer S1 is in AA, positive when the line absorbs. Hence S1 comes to 6.4 AA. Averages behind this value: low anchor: 13.5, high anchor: 11.8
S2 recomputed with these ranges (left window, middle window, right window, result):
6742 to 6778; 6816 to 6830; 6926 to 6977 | 0.11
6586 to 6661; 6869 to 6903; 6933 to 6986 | 0.18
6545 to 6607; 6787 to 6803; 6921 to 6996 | 0.25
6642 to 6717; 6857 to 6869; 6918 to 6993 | 0.22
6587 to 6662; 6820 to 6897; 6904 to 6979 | 0.18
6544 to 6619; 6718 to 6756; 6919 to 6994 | 0.24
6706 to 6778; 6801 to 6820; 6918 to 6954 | 0.09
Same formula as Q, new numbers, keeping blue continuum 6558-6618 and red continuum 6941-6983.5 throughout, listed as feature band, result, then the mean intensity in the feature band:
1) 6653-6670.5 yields 0.13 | 12.4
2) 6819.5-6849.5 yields 0.26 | 11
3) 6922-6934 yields 0.13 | 12.3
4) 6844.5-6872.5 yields 0.28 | 10.7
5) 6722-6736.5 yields 0.26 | 10.9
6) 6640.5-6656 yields 0.12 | 12.4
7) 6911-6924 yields 0.17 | 11.9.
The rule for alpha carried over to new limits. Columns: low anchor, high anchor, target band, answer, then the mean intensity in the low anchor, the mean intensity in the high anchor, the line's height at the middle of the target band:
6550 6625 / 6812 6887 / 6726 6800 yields 0.08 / 14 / 11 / 12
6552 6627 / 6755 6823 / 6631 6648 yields 0.03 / 14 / 11.1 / 13.2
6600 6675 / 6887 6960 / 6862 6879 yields 0.14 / 13.1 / 12.6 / 12.7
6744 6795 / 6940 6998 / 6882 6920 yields 0.12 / 11.2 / 14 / 13.1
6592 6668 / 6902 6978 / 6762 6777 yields 0.15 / 13.3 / 13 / 13.1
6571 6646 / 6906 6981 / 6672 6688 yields 0.15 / 13.7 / 13.1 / 13.6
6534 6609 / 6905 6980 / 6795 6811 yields 0.21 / 13.9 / 13.1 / 13.4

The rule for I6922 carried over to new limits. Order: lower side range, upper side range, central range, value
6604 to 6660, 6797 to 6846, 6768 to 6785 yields 0.0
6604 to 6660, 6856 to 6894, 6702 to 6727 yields 2.4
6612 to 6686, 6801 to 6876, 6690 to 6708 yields 0.8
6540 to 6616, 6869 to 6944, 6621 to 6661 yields 1.7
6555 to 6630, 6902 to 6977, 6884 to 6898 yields 1.4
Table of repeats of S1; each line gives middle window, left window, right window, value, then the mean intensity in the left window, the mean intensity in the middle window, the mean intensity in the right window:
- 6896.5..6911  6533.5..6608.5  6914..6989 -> 2.0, 13.9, 11.5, 13.4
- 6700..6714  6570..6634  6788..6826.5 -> 0.1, 13.9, 12.2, 10.9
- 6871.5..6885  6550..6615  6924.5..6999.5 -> 1.8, 13.8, 11.9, 13.7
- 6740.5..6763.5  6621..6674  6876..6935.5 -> 2.7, 12.9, 11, 11.9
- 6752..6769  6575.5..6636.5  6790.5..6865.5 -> 1.2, 13.8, 10.9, 10.8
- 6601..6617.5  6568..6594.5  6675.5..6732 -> -0.4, 13.9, 13.6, 11.4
